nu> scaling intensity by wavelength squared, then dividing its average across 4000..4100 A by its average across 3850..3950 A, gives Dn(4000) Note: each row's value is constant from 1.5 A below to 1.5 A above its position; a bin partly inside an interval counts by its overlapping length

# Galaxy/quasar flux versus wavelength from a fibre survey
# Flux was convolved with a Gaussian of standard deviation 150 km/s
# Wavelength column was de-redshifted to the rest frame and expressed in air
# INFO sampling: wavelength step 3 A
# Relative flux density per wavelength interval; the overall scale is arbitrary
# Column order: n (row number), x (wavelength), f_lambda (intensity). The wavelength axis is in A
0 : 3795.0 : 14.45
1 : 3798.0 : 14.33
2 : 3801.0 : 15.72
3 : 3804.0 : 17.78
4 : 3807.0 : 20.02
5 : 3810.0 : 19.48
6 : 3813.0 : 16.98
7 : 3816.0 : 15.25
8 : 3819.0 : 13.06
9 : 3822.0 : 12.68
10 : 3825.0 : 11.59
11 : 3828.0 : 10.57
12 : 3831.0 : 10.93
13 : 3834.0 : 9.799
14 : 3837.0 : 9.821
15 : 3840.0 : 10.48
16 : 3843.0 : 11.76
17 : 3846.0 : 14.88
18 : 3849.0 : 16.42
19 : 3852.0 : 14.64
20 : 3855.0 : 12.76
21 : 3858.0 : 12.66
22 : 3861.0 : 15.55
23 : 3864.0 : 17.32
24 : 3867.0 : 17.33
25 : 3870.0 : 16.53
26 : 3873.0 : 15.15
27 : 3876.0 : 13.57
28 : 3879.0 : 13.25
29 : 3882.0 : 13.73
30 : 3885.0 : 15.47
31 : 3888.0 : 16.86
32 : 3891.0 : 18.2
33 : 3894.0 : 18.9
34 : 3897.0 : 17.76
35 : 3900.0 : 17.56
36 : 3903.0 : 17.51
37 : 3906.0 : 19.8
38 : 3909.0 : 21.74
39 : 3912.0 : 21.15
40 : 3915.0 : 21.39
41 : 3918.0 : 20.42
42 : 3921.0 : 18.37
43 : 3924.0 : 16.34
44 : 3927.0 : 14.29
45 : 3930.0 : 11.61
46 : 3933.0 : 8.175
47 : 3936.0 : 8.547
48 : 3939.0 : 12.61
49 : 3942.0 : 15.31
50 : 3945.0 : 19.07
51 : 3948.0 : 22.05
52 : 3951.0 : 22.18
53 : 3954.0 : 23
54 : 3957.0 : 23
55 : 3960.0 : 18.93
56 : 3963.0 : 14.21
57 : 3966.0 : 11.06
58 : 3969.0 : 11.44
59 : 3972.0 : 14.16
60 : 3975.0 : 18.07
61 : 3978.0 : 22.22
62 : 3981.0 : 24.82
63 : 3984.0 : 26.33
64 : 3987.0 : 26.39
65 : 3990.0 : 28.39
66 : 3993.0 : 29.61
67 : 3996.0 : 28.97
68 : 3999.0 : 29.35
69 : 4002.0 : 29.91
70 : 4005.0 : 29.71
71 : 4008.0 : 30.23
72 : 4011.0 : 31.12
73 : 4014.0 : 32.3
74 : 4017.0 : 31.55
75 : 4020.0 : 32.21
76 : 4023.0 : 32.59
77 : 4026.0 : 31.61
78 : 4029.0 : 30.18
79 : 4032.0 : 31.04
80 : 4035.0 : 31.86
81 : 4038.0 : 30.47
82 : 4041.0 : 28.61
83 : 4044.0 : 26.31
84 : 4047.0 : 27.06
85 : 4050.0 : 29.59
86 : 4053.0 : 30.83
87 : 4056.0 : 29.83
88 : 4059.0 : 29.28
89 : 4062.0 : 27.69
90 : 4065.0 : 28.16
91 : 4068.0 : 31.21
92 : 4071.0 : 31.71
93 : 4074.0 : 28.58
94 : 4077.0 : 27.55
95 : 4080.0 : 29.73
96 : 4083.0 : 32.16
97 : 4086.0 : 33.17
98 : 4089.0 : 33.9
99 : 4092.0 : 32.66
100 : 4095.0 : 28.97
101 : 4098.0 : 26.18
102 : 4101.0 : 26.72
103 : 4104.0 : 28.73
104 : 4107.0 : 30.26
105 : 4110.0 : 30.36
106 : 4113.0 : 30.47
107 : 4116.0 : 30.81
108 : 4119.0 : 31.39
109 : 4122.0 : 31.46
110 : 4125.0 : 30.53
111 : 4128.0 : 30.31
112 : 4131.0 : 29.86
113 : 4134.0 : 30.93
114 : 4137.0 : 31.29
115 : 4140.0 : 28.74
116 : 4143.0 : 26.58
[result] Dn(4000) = 2.0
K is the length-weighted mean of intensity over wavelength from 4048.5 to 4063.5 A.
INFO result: 29.4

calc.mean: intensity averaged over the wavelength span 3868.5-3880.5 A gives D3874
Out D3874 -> 14.6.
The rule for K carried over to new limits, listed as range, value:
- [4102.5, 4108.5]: 29.5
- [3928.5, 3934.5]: 9.89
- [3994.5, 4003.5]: 29.4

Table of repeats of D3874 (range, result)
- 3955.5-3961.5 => 21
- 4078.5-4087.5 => 31.7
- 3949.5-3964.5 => 20.3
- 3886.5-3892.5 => 17.5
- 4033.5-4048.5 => 28.9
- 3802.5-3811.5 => 19.1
